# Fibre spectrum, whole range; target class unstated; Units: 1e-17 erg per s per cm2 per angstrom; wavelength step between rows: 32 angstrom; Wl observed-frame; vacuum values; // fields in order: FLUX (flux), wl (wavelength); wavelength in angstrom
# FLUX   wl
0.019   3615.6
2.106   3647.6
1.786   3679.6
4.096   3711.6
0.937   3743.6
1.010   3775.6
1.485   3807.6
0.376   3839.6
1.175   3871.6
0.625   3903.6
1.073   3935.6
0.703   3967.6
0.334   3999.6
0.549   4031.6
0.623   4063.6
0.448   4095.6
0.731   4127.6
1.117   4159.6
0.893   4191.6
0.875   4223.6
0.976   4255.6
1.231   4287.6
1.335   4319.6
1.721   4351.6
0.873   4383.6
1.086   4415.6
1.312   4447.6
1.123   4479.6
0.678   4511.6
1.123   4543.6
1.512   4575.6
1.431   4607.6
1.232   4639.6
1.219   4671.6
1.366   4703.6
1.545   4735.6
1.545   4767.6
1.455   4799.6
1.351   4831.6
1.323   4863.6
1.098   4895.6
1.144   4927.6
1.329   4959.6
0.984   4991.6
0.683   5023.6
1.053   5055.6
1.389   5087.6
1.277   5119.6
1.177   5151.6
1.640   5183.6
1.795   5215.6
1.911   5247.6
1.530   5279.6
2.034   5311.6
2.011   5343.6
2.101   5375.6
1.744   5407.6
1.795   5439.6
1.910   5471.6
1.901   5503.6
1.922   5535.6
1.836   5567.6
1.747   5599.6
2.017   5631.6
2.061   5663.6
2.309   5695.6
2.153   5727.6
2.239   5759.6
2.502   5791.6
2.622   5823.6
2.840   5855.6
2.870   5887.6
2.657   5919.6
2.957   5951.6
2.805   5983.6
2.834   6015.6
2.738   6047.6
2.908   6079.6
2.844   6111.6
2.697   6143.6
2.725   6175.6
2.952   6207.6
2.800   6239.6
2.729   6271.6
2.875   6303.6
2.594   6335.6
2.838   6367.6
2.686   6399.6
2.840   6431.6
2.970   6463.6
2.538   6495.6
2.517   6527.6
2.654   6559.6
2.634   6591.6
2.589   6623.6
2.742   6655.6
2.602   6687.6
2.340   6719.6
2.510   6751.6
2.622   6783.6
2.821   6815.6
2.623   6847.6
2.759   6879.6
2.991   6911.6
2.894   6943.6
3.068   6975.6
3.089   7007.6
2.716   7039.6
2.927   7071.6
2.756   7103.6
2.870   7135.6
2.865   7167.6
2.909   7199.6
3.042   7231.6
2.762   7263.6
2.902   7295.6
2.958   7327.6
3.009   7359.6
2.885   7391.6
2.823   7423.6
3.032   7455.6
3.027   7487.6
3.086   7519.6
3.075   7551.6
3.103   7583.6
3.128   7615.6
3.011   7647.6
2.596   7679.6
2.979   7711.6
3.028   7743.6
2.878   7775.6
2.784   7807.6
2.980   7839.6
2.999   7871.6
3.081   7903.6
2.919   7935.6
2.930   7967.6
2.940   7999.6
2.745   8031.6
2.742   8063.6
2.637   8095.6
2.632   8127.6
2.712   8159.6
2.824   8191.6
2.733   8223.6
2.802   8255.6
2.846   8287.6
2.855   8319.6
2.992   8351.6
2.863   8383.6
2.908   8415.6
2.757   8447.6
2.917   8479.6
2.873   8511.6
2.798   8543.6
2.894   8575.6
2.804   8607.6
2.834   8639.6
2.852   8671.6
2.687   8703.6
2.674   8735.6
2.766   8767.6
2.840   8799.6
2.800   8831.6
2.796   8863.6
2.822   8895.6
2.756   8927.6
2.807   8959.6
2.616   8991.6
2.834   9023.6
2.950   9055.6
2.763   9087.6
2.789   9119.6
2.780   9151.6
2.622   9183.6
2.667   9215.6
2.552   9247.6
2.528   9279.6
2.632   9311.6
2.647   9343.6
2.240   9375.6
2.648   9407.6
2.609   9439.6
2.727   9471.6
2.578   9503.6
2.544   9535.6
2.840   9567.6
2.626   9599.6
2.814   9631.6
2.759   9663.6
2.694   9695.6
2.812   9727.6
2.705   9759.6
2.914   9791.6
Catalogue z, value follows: 0.301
